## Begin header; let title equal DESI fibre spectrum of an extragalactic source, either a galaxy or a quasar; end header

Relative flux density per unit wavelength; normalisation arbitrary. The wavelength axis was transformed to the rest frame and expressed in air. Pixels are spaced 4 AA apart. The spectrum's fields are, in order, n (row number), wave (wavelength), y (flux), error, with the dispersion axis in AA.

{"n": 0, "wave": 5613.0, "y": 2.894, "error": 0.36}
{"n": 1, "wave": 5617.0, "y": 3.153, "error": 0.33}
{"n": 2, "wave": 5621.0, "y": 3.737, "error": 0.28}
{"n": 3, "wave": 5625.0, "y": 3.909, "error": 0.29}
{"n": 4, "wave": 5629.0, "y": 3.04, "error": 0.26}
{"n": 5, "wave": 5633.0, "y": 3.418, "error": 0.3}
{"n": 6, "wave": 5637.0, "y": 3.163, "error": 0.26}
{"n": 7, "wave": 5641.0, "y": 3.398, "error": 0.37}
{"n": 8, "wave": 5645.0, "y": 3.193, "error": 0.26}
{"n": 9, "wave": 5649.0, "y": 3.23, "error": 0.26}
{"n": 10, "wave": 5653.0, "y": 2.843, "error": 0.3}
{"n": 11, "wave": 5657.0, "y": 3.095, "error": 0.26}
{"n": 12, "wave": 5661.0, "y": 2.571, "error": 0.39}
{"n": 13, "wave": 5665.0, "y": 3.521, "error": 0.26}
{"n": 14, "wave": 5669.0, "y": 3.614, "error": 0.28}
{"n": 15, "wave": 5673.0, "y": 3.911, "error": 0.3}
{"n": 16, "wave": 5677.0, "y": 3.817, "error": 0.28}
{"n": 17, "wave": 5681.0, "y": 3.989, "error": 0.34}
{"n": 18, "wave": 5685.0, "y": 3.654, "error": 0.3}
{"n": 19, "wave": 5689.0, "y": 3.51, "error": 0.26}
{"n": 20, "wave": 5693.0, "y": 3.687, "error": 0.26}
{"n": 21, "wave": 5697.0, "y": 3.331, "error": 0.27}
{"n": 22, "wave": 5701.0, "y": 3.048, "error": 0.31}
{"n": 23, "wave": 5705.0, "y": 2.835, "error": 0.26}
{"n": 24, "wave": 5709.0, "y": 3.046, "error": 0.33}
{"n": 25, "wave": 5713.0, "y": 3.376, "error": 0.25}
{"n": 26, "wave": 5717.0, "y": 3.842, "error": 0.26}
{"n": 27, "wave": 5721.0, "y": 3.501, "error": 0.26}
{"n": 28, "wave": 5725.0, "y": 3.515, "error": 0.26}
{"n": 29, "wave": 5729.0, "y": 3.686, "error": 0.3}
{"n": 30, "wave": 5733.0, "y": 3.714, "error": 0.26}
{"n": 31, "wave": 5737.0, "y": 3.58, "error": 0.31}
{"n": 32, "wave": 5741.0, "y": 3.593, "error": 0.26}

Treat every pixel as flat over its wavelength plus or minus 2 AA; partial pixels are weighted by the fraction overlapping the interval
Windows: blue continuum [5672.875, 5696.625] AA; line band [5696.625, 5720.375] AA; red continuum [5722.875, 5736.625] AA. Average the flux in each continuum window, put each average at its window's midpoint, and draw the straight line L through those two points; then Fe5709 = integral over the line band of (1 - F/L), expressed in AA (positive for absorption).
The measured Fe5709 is 2.7 AA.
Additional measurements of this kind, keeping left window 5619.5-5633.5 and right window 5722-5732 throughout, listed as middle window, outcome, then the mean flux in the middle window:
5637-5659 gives 2.43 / 3.15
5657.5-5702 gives 0.72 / 3.51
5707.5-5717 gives 0.63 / 3.35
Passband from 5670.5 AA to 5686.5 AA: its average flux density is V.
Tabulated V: 3.84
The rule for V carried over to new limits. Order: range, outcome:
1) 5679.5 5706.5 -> 3.44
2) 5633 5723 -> 3.37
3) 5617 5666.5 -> 3.25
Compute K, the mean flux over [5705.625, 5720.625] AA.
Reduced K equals 3.38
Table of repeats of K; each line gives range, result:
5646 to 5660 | 3.03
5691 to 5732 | 3.39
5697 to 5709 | 3.02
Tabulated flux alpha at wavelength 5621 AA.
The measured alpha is 3.737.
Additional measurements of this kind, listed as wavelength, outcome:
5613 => 2.894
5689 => 3.51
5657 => 3.095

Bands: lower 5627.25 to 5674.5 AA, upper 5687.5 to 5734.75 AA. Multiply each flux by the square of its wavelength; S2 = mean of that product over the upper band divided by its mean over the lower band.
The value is 1.08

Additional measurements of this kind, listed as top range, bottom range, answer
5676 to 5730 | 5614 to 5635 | 1.04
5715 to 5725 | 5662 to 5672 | 1.06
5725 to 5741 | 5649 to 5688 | 1.08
